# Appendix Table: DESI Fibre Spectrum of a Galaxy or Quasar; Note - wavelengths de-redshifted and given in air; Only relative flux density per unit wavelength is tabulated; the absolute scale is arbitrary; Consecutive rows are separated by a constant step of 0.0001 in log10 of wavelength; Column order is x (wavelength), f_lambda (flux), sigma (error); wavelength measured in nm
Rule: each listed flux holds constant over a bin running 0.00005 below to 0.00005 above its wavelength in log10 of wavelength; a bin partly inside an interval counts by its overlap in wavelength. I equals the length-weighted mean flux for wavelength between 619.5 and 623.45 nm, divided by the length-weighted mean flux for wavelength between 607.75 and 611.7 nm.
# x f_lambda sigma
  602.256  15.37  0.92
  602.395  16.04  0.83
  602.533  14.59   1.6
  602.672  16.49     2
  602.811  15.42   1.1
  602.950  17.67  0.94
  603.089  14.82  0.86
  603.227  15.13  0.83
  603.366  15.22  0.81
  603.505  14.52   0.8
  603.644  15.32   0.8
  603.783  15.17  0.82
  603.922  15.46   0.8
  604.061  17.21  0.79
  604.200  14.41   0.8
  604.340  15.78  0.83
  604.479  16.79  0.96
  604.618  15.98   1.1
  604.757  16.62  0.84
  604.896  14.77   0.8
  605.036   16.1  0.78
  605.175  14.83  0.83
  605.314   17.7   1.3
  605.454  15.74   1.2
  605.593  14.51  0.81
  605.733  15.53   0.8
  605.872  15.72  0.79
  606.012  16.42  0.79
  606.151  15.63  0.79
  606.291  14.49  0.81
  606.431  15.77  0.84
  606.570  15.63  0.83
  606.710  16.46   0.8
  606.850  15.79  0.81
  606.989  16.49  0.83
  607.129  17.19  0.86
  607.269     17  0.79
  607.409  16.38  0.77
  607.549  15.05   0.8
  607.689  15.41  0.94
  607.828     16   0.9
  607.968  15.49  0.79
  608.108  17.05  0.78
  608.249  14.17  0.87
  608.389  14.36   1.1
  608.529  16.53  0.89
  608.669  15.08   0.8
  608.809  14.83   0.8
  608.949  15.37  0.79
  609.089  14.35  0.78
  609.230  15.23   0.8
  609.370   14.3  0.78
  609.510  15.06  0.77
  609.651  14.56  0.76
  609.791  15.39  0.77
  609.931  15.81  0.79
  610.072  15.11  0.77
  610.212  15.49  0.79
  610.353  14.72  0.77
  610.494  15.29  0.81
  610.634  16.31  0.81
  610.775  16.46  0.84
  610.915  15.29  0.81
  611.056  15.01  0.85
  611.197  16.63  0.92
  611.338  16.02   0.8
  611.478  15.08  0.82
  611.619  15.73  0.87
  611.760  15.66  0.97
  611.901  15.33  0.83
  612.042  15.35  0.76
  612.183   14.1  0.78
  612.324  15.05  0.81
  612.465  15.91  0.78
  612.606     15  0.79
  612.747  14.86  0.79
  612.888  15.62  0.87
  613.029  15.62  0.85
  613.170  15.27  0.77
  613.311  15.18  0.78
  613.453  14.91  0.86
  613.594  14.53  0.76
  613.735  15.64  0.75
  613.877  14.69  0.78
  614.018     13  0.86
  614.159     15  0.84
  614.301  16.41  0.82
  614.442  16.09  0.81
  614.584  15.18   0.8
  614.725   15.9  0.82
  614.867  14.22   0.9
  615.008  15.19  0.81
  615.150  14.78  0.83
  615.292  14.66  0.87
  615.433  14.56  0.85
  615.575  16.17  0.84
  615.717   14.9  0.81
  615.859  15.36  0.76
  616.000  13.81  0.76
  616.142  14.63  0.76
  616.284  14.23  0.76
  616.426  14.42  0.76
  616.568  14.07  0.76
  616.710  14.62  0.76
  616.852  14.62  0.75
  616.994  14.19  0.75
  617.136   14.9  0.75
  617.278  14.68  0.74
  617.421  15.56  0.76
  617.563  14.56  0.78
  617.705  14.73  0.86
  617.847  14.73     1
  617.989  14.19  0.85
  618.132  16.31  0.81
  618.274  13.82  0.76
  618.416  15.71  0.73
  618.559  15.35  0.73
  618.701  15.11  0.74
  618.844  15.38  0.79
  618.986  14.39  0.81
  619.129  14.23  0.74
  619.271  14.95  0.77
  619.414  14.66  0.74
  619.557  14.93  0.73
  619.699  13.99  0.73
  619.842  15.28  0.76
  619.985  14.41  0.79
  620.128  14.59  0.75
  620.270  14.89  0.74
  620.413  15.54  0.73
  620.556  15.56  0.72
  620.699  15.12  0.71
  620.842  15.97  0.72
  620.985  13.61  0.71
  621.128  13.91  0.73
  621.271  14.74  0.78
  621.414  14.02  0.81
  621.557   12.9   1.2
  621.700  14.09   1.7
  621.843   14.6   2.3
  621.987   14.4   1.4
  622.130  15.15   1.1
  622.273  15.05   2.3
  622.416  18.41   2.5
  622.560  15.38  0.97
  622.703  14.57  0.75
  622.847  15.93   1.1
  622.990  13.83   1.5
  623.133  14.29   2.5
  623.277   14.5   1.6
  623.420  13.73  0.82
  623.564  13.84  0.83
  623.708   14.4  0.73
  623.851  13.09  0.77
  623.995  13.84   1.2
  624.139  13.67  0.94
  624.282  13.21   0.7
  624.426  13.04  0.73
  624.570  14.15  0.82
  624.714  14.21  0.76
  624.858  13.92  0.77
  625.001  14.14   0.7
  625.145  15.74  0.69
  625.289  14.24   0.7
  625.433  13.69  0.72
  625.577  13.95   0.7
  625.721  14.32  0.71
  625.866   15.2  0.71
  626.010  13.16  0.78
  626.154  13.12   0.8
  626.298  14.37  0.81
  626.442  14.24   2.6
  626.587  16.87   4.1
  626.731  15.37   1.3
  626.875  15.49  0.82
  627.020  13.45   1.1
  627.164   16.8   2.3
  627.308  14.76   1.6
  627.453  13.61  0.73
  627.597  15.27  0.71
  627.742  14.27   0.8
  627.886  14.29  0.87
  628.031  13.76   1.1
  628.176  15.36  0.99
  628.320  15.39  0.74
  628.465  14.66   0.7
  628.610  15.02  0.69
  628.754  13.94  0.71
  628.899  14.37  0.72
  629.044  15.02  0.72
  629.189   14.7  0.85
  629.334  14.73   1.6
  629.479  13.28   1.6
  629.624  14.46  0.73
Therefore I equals 0.96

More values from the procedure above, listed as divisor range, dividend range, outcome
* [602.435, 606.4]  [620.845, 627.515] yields 0.92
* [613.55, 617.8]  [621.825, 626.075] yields 0.97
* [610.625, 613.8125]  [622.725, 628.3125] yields 0.93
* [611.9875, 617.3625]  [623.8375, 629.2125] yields 0.97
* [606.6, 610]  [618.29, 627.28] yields 0.94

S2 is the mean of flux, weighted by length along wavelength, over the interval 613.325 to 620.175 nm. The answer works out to 14.8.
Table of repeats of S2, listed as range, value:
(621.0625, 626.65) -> 14.4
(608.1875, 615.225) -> 15.2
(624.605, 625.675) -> 14.3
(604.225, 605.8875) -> 15.8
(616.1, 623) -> 14.8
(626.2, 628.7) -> 14.9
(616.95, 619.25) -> 14.9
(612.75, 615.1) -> 15.1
